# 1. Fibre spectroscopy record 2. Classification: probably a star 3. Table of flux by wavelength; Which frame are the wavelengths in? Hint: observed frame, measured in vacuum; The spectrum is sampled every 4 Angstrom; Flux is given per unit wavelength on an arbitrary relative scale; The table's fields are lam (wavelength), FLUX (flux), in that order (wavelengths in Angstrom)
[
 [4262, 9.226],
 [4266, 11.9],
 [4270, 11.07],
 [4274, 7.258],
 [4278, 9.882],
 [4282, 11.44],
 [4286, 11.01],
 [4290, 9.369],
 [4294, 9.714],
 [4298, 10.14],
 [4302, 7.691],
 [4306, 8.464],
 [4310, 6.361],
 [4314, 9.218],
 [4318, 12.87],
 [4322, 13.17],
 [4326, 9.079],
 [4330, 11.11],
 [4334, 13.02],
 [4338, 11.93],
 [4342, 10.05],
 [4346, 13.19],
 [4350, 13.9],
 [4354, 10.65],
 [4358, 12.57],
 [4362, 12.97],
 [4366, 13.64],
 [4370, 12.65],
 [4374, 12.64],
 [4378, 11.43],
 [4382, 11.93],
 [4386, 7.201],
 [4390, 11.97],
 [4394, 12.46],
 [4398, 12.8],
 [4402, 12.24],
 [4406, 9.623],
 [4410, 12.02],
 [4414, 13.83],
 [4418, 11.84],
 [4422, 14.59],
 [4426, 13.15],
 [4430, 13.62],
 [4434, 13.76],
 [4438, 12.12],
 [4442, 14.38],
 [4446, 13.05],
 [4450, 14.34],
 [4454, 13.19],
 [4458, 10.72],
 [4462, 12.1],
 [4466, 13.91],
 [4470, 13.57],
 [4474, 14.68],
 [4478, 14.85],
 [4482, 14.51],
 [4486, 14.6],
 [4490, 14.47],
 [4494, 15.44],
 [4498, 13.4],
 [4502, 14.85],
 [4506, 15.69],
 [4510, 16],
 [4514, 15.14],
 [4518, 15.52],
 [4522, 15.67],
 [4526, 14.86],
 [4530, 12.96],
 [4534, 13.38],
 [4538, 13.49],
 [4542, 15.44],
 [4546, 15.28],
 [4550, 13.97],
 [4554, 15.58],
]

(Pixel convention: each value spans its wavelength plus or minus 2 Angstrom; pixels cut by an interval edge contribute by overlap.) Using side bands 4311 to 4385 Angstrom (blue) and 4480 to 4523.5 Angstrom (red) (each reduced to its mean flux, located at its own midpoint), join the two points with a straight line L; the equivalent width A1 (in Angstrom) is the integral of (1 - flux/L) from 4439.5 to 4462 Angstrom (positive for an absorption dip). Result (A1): 1.5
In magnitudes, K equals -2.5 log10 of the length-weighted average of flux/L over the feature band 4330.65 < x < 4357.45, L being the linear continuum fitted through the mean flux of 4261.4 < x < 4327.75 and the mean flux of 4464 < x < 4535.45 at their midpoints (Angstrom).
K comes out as -0.10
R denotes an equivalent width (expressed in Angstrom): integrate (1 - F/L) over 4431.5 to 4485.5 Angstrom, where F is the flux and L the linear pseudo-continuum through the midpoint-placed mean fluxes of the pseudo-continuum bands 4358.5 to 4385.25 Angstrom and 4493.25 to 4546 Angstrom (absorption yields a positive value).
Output 0.93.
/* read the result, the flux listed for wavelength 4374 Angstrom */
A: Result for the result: 12.64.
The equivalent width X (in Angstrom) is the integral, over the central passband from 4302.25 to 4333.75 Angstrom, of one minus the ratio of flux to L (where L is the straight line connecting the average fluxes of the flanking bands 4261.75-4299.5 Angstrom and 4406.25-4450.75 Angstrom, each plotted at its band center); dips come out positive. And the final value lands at 2.5 Angstrom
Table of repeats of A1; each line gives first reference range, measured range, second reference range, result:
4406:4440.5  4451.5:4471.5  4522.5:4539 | 0.83 Angstrom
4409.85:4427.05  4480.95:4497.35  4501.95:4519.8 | 0.33 Angstrom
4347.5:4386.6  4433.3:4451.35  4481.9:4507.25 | 0.22 Angstrom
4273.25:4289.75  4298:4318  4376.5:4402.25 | 3.33 Angstrom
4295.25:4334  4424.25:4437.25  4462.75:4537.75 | -0.55 Angstrom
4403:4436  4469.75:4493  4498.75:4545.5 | -0.93 Angstrom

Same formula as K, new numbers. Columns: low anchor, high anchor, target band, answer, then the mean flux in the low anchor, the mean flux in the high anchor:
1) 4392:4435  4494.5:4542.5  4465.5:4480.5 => -0.04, 12.7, 14.7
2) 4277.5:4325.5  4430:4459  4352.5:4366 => -0.10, 9.92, 13.2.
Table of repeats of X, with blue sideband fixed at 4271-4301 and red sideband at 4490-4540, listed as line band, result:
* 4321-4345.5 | -1.4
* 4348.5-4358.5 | -0.9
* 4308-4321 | 0.8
